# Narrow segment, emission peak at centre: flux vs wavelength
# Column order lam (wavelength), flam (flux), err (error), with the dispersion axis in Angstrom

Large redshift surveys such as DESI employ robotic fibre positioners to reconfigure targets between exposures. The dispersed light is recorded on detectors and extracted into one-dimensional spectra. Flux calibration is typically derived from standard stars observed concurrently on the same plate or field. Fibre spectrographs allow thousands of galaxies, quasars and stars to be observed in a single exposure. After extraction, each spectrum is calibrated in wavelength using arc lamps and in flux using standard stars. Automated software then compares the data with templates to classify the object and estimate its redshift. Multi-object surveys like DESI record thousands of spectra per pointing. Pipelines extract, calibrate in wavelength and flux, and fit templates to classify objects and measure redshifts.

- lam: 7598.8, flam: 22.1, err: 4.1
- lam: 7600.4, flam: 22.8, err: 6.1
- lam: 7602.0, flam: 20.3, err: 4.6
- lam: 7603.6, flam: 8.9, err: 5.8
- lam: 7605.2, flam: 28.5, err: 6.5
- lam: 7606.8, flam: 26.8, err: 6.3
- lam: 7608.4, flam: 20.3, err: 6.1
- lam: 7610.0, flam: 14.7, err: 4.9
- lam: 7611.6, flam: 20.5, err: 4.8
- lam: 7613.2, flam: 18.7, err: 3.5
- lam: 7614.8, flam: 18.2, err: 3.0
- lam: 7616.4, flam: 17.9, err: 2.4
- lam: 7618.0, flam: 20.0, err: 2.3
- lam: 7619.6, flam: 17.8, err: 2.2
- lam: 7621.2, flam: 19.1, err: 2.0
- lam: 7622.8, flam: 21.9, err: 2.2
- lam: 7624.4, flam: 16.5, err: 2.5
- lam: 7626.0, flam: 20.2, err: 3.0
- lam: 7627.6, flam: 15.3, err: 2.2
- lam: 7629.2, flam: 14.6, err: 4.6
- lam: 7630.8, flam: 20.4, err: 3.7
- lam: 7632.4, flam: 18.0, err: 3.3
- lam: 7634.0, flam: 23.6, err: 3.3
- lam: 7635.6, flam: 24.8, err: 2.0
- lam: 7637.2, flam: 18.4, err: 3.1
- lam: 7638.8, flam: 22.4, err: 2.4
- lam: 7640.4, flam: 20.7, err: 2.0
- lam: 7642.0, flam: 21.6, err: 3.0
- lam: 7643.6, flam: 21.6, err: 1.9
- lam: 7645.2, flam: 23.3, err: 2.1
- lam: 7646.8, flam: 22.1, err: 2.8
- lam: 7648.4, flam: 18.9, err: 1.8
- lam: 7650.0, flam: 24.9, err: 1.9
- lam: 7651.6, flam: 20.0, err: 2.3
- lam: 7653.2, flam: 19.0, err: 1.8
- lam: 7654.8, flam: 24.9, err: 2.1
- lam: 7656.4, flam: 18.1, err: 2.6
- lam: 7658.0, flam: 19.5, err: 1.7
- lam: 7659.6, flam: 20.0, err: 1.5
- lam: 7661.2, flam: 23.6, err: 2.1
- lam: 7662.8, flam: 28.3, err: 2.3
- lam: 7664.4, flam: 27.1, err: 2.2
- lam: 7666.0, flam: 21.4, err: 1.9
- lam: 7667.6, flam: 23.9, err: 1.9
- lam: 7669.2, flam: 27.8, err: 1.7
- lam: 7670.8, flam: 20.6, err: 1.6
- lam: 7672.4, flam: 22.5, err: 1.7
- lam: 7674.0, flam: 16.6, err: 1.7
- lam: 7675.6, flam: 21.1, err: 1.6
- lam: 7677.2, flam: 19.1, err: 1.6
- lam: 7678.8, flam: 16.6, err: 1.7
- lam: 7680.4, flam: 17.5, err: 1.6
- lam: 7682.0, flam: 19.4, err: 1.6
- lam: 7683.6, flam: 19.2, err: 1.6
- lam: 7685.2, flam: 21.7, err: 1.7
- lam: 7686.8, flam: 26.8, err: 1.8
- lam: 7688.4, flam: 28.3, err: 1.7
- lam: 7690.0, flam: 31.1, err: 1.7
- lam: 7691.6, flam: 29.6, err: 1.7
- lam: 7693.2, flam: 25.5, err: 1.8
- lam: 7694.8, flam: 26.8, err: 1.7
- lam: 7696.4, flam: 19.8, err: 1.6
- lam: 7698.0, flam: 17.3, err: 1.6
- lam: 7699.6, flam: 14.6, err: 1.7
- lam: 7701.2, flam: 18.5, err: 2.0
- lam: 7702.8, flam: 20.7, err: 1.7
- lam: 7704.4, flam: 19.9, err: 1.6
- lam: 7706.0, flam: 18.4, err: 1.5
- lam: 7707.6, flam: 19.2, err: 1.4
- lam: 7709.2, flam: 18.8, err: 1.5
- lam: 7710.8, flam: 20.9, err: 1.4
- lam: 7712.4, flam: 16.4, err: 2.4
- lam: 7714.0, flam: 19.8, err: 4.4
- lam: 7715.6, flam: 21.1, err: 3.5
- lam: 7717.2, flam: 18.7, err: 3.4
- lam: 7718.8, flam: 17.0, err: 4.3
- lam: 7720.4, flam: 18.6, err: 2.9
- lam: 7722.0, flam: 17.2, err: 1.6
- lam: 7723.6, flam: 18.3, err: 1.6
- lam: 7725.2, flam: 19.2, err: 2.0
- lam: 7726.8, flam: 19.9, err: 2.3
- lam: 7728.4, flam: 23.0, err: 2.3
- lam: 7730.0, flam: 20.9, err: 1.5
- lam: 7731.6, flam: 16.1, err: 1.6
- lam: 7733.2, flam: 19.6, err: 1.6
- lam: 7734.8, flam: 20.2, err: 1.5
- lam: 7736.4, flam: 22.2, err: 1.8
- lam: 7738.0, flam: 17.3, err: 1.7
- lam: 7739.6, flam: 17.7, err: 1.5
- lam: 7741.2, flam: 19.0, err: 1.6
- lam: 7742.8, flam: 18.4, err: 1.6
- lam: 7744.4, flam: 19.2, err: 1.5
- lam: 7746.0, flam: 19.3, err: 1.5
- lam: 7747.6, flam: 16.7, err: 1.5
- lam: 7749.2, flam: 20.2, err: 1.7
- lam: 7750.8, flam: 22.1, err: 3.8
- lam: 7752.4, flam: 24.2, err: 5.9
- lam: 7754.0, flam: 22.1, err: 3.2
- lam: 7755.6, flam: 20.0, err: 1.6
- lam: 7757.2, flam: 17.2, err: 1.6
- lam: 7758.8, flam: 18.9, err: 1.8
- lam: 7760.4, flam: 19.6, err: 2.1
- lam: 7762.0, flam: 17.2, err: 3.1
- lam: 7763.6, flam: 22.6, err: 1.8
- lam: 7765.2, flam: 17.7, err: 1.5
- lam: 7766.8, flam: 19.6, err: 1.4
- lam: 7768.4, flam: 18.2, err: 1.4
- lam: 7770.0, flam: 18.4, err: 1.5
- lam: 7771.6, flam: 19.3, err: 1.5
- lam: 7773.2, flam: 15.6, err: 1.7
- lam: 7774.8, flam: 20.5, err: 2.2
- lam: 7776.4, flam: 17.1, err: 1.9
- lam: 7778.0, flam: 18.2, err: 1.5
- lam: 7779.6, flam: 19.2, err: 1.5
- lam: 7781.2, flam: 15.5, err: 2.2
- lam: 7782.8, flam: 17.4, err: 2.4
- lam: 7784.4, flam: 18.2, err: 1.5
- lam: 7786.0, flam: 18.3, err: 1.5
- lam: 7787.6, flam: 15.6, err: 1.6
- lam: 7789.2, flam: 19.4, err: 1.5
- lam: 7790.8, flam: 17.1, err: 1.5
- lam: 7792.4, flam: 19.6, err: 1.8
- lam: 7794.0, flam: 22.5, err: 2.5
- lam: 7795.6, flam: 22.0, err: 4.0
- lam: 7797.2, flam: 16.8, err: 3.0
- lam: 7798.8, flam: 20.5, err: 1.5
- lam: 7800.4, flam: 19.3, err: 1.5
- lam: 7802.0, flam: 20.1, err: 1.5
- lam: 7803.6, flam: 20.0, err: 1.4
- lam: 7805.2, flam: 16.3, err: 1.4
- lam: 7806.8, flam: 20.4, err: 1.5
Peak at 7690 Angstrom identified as [N II]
